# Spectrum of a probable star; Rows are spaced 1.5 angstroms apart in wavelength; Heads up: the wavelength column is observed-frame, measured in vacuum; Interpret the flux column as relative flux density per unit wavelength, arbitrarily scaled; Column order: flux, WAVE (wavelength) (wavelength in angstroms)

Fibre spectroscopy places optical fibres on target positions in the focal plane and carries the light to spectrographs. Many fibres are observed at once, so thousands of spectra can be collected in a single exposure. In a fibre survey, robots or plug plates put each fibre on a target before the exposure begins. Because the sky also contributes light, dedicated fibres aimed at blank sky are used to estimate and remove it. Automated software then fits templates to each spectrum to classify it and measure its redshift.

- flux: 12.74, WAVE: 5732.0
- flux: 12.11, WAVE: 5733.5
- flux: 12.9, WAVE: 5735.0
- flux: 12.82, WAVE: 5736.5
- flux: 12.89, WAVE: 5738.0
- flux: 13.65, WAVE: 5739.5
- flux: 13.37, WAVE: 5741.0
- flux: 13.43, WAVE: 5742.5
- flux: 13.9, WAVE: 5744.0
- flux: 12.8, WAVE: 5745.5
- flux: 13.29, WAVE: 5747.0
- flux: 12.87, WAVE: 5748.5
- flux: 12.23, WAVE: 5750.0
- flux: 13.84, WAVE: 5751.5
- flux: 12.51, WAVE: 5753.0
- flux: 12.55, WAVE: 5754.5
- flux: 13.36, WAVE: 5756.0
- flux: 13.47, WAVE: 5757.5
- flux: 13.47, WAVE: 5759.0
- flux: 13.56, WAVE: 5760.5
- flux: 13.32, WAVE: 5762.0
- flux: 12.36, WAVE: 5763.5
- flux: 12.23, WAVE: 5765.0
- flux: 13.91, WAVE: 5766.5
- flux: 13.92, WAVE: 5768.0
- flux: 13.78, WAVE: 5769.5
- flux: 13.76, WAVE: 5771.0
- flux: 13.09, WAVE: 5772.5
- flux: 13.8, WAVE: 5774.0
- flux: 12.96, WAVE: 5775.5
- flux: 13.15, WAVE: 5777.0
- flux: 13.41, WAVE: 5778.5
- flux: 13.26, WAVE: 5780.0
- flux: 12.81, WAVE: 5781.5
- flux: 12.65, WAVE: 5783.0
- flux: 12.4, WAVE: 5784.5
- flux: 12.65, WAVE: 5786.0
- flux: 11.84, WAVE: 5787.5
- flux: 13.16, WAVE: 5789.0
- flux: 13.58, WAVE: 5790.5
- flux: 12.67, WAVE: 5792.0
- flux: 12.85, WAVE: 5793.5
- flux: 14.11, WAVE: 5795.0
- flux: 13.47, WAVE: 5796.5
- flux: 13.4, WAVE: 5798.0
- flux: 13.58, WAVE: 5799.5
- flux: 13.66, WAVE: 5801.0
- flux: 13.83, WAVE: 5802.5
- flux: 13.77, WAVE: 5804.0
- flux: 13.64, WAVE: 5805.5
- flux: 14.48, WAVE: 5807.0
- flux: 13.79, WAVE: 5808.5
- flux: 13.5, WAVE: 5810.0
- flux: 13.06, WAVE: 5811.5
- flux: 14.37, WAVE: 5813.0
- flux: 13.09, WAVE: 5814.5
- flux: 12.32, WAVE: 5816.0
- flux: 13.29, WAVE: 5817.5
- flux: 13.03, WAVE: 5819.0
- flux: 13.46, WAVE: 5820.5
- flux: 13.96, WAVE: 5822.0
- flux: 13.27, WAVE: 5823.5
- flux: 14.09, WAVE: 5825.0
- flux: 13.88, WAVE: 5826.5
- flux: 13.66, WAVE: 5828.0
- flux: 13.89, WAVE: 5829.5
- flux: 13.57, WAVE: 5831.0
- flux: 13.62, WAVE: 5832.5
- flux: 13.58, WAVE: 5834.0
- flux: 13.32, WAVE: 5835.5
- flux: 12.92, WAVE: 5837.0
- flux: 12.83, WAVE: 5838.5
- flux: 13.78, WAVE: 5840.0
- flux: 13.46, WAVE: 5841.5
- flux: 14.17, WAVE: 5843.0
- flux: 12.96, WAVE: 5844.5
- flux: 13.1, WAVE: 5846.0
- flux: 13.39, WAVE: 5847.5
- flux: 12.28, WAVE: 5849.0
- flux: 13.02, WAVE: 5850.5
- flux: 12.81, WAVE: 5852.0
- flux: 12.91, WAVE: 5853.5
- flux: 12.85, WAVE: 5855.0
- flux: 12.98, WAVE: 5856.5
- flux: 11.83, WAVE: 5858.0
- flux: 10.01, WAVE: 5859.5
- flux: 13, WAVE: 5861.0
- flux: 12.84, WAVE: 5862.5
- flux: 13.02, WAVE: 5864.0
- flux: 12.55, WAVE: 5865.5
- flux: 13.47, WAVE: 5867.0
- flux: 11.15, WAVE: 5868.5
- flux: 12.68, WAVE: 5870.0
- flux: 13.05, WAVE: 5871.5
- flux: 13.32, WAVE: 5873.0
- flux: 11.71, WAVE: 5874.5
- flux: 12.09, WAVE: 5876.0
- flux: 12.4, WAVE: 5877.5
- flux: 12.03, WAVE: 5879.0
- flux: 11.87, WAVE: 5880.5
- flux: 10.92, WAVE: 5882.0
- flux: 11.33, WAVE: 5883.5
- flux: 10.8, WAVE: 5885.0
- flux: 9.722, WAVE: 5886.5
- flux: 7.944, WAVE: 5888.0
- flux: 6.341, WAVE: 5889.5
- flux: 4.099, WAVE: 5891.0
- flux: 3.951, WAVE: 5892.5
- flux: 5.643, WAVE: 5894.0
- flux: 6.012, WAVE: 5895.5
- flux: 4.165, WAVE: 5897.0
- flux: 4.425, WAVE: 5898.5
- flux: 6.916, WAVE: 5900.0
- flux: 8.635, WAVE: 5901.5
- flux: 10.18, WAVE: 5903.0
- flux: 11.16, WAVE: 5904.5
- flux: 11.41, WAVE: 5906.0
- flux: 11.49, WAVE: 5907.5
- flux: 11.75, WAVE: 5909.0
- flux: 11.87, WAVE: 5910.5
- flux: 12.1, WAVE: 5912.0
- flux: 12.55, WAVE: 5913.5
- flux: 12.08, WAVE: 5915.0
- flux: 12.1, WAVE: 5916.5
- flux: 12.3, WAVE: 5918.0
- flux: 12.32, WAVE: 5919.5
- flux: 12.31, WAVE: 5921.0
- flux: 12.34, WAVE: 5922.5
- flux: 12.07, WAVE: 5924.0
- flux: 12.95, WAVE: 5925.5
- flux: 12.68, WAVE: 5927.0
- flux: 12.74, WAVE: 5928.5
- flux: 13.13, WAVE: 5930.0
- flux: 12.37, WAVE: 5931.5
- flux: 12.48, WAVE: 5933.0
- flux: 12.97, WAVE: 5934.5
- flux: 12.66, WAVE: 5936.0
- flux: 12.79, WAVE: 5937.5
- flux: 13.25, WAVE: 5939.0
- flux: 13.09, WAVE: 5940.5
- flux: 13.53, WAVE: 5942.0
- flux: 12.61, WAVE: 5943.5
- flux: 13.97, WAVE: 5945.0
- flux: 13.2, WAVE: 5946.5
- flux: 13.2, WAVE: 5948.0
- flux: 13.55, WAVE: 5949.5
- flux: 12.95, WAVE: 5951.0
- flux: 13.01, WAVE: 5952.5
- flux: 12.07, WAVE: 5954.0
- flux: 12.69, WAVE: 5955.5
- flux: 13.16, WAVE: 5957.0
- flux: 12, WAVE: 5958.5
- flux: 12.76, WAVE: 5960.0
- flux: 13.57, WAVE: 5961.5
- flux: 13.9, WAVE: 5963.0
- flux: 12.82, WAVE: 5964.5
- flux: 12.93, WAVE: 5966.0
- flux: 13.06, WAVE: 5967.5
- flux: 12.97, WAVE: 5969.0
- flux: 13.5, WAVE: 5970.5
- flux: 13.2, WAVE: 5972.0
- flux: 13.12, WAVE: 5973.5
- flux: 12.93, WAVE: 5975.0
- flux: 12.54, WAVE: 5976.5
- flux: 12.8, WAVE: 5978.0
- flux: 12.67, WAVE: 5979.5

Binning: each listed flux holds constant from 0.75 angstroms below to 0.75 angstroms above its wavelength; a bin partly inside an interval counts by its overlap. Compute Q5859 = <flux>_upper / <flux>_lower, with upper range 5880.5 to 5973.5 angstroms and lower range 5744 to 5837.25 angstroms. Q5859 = 0.86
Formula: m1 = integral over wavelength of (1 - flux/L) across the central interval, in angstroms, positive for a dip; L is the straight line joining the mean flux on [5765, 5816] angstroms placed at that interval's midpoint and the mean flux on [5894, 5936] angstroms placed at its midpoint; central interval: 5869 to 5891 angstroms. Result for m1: 1.4 angstroms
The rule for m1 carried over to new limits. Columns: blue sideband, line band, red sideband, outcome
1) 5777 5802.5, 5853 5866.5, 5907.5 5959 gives 0.5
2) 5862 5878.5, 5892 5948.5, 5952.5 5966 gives 6.8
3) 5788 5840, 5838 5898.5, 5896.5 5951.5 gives 7.6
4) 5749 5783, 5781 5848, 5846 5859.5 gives -2.6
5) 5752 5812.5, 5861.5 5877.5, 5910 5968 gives 0.5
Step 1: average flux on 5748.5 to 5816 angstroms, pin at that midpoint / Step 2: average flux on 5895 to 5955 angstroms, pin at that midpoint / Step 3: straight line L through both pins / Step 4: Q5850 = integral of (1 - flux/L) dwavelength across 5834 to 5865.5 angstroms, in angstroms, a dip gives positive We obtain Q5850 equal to -0.9 angstroms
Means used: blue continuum 13.3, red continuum 11.7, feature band 12.9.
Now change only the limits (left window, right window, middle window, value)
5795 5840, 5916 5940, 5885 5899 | 7.4 angstroms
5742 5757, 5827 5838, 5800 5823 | -0.3 angstroms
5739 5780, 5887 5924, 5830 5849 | -3.8 angstroms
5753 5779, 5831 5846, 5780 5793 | 0.5 angstroms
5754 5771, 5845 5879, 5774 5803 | -0.1 angstroms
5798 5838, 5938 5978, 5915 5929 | 0.8 angstroms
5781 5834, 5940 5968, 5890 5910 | 8.3 angstroms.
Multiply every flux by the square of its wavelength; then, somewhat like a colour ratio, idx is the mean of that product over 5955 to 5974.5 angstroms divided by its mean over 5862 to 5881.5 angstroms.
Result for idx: 1.08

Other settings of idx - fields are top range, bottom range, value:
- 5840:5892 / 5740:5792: 0.93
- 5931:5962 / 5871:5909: 1.42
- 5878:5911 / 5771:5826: 0.68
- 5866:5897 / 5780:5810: 0.77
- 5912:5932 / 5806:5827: 0.95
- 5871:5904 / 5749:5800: 0.71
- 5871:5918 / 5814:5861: 0.76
